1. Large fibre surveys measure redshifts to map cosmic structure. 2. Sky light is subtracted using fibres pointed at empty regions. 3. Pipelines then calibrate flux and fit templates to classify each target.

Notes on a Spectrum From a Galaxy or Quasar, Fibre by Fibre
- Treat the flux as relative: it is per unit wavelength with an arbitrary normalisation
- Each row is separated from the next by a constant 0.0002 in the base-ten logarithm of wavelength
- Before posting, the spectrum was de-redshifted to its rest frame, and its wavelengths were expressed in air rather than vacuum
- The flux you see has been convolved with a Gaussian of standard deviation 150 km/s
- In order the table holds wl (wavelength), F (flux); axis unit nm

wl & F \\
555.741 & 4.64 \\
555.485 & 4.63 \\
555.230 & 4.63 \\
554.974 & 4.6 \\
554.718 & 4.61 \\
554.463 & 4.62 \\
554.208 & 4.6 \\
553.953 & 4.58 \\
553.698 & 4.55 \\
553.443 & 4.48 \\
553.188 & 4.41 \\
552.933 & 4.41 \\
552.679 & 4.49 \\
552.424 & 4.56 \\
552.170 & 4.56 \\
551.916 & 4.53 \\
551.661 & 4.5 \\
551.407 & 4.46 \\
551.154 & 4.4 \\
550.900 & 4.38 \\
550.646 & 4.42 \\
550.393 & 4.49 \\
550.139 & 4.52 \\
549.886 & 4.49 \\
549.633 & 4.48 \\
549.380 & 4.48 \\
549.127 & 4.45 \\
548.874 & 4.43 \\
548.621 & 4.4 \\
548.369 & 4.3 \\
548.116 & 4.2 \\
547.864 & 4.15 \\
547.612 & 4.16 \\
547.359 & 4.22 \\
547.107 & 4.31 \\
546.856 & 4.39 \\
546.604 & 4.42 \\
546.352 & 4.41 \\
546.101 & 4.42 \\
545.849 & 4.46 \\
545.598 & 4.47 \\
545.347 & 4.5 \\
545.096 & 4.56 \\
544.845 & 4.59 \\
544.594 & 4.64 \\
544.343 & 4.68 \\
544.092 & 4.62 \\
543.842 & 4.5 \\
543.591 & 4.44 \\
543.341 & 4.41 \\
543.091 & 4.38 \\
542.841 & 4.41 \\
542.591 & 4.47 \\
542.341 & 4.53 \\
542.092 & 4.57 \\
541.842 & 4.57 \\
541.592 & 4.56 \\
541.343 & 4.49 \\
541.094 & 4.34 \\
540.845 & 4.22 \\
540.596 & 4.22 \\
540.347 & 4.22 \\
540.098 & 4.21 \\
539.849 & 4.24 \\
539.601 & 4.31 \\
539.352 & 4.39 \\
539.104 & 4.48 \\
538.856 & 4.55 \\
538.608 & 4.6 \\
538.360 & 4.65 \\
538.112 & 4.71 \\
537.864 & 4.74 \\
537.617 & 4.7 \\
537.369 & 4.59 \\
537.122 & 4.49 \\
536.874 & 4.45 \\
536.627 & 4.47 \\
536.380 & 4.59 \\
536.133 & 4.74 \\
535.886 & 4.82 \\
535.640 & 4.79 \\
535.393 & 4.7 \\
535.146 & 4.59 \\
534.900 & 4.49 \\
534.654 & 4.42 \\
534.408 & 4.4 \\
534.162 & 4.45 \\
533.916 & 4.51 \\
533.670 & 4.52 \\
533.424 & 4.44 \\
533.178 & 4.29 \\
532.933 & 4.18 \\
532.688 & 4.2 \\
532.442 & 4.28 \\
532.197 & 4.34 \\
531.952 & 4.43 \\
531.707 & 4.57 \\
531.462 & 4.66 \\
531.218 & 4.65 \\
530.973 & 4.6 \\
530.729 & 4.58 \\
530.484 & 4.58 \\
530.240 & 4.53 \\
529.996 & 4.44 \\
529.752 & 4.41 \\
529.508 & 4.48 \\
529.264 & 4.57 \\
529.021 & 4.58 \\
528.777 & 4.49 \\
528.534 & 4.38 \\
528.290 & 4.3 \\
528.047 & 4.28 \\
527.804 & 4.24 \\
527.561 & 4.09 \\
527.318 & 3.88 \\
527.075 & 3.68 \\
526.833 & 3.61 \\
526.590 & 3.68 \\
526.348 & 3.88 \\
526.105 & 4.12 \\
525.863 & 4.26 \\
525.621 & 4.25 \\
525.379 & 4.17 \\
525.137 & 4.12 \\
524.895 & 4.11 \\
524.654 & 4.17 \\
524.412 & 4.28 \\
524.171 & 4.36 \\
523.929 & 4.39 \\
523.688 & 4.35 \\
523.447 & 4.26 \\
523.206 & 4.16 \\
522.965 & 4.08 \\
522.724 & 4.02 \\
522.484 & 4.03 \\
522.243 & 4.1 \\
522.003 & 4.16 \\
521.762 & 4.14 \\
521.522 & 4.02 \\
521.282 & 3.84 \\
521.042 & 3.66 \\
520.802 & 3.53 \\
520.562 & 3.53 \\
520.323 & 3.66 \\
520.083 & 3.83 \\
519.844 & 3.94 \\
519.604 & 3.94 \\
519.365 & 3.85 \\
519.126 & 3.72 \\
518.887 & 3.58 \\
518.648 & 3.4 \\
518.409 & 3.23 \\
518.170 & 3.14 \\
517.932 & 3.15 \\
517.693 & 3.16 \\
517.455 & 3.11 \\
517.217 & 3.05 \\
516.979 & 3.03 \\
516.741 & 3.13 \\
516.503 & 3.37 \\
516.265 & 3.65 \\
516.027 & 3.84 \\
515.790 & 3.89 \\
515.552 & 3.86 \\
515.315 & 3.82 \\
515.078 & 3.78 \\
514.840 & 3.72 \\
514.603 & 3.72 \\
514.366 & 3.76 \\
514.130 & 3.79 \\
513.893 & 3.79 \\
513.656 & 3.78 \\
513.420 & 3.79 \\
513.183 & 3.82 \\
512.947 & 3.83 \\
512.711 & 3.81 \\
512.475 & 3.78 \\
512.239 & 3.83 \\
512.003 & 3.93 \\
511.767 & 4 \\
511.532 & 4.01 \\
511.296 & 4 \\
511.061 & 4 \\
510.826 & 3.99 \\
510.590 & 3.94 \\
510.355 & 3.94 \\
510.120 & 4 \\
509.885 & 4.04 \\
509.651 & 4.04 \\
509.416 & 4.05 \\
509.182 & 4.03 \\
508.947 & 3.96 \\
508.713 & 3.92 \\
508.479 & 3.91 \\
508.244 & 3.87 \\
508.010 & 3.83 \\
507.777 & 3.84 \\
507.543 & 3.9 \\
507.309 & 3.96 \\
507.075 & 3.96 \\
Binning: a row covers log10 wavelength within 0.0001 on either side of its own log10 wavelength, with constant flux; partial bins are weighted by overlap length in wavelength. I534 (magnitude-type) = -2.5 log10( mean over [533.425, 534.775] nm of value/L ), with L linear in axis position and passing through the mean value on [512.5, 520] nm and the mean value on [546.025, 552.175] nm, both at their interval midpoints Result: -0.11 mag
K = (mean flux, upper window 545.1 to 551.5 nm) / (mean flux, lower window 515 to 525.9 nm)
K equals 1.16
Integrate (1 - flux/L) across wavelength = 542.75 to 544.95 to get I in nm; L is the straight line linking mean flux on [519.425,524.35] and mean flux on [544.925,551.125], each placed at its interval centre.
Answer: -0.09 nm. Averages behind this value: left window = 4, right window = 4.4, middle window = 4.52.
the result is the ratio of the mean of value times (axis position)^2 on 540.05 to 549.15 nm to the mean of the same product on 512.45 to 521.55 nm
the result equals 1.4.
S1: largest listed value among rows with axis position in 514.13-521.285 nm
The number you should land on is 3.94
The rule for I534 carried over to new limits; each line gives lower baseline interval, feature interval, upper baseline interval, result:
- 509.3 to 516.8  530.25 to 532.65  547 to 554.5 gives -0.096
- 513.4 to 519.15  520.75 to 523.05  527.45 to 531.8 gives -0.013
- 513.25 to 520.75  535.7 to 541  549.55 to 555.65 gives -0.089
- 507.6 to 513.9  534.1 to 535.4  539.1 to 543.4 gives -0.051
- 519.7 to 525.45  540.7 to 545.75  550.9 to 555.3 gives -0.032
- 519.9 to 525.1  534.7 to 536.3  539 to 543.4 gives -0.095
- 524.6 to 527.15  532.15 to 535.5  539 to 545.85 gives -0.050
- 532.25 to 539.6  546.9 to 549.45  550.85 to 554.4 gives 0.048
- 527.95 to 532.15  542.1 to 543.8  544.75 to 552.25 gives -0.003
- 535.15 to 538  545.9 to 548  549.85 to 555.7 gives 0.061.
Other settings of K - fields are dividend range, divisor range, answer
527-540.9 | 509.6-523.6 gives 1.18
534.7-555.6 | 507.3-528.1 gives 1.16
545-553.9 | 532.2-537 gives 0.99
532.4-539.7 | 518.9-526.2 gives 1.12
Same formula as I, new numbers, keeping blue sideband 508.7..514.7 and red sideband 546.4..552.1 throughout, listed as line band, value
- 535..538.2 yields -0.31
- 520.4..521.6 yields 0.10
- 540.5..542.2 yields -0.05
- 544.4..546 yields -0.07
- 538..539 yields -0.09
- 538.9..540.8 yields -0.01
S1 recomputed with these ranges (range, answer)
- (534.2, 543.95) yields 4.82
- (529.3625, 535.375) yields 4.66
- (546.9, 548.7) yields 4.4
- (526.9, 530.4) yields 4.58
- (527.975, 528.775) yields 4.38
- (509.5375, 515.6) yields 4.04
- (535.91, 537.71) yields 4.74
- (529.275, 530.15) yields 4.48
